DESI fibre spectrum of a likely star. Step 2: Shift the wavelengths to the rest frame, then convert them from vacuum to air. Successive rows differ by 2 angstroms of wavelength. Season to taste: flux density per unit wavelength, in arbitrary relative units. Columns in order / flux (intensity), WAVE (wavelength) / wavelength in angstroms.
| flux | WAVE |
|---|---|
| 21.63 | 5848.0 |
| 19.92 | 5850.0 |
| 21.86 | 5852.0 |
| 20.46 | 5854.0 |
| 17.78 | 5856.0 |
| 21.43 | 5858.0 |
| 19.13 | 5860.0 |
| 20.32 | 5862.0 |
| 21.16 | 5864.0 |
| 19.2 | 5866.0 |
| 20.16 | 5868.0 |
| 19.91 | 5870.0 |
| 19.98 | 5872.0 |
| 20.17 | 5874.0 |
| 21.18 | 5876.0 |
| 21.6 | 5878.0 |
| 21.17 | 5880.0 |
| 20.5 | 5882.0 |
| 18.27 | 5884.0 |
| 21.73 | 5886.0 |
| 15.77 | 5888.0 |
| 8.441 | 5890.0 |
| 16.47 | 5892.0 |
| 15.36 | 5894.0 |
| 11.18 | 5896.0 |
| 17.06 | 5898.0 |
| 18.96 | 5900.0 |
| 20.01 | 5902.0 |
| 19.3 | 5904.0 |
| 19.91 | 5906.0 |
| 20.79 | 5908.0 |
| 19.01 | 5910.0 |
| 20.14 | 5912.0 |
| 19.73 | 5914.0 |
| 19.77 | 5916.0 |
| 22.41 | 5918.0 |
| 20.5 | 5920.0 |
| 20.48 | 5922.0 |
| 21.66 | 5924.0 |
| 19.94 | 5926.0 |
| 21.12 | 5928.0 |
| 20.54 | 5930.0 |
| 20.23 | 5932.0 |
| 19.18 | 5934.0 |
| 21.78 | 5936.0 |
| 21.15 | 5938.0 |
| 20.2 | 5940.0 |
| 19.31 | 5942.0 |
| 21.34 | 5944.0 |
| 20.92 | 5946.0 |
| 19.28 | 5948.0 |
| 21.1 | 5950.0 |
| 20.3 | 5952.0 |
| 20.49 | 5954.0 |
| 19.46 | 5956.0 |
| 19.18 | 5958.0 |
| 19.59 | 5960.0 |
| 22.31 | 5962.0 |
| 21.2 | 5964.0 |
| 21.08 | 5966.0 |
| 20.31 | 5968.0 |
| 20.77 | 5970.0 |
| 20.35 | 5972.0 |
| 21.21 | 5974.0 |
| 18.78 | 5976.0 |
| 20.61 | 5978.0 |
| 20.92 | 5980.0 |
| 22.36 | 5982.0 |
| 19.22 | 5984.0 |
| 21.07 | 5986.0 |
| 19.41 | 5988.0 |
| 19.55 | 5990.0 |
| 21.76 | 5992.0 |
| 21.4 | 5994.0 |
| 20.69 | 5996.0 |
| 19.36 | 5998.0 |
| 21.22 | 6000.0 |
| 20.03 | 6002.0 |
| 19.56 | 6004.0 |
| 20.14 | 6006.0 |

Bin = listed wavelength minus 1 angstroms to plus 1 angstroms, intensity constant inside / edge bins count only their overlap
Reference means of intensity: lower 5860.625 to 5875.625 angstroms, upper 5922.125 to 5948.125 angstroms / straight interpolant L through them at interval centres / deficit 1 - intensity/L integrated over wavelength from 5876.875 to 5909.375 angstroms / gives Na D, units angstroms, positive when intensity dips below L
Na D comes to 3.8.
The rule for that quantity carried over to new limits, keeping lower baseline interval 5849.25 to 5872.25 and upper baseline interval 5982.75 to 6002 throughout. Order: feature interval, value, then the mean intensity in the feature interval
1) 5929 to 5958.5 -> 0.0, 20.3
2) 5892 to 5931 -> 1.8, 19.3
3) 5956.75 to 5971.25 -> -0.2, 20.6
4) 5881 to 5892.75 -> 1.9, 16.9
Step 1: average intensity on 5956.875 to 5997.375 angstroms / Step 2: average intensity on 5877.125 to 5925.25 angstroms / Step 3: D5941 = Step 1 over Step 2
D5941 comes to 1.10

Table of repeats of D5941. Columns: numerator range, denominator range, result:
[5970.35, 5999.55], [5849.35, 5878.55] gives 1.01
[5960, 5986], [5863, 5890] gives 1.06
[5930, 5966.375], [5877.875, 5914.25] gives 1.13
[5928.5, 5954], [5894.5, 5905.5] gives 1.18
